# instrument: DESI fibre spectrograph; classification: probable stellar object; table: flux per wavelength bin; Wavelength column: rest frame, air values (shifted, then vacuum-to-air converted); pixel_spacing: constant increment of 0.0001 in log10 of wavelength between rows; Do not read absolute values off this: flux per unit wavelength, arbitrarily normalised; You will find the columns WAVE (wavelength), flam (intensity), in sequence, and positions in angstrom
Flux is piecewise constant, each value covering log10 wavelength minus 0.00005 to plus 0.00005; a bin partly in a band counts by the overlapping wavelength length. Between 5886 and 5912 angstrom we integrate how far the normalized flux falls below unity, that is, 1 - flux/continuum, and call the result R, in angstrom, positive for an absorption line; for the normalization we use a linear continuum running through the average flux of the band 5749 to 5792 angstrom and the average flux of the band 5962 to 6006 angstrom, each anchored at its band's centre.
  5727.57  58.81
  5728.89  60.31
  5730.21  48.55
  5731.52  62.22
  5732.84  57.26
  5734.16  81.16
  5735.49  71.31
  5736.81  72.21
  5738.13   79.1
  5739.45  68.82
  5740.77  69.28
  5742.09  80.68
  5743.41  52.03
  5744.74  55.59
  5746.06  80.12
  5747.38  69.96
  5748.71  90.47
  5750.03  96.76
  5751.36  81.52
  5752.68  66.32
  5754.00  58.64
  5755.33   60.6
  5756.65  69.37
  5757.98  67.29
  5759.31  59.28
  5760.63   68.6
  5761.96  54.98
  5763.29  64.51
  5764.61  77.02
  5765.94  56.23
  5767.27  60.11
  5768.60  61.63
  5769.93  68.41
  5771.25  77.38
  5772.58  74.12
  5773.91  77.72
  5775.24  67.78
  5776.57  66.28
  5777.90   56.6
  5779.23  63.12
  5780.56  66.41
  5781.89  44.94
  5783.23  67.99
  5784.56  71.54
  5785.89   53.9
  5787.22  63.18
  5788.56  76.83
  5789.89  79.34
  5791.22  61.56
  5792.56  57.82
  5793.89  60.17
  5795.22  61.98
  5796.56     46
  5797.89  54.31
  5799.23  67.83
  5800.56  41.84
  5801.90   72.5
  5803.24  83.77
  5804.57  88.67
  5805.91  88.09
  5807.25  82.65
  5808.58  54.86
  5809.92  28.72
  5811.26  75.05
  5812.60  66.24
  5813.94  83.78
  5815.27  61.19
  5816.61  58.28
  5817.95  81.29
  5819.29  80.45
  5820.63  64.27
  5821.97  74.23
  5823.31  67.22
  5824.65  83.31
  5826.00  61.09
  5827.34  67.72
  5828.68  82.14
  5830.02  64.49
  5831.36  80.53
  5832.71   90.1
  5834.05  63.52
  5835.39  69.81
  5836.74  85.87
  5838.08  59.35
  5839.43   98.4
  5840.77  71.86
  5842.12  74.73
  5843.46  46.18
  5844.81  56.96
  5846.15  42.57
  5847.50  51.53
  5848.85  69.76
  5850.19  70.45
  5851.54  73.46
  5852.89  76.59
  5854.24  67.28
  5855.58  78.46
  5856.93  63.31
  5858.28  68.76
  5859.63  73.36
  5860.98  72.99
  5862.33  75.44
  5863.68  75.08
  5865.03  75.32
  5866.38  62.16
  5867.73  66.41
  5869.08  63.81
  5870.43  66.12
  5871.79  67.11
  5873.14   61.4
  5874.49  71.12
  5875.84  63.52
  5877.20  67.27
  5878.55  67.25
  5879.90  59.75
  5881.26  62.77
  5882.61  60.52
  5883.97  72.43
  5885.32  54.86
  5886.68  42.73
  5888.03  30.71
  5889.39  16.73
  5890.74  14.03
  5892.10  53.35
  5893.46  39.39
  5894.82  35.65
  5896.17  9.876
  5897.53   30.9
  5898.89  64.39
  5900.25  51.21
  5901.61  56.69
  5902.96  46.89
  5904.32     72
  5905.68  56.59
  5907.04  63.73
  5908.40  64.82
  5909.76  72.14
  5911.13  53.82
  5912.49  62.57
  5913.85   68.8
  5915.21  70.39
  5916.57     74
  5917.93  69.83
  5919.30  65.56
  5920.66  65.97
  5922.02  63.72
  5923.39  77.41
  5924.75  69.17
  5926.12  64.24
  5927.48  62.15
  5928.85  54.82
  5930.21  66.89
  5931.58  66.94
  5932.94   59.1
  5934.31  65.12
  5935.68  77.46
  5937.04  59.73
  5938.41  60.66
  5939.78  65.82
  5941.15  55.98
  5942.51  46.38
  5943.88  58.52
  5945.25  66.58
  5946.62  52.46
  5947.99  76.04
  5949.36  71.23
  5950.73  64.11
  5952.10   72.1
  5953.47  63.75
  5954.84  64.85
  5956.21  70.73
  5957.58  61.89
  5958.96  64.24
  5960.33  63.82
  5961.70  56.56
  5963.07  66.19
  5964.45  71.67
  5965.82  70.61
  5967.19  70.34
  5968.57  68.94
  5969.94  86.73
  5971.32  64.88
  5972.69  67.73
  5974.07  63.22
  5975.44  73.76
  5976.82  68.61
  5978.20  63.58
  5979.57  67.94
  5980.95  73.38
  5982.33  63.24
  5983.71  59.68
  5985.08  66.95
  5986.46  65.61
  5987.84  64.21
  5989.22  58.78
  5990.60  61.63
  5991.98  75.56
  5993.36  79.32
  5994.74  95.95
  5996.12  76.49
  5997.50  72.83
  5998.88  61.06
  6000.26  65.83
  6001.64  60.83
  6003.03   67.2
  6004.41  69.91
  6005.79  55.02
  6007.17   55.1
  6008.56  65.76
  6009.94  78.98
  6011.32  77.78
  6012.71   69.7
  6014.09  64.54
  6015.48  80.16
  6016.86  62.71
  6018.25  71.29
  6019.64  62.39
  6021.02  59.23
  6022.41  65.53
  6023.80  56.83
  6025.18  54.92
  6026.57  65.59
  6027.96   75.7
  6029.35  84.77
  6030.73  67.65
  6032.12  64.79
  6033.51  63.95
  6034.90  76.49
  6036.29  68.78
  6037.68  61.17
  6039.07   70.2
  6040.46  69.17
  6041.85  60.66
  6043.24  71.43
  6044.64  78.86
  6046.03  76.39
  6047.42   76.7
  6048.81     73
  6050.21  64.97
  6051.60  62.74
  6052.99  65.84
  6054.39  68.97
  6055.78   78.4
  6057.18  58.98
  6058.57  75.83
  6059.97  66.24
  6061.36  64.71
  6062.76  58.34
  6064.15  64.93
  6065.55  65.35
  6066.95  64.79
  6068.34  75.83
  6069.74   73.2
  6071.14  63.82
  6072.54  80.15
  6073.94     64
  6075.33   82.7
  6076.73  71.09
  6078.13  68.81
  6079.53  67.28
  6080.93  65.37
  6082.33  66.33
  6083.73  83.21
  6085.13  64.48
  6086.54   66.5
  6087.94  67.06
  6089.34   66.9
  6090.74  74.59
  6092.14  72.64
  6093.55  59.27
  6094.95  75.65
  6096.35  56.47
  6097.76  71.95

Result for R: 8.3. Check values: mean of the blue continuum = 67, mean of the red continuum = 68.7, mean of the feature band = 46.2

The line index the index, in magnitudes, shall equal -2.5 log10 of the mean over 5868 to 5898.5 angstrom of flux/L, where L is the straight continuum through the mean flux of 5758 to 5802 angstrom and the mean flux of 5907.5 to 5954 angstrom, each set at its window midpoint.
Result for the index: 0.26 mag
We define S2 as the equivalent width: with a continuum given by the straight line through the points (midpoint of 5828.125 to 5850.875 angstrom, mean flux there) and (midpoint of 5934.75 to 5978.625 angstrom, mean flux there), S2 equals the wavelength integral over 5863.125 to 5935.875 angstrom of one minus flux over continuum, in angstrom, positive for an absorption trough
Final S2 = 9.1 angstrom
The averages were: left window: 69.2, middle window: 59.1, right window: 65.9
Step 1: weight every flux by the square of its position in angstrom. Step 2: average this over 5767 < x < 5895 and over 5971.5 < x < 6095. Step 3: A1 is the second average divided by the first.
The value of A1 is 1.1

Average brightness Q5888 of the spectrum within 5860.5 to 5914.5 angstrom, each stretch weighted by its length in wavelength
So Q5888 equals 56.7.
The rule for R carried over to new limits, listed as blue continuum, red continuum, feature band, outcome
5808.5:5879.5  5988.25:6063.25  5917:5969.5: 2.6 angstrom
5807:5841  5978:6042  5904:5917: 0.8 angstrom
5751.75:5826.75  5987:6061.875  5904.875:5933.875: 0.9 angstrom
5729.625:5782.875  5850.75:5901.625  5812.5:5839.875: -5.0 angstrom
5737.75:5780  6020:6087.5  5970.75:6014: 0.4 angstrom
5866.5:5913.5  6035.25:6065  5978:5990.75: -0.4 angstrom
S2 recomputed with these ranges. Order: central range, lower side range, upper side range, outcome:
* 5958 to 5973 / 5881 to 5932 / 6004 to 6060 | -1.6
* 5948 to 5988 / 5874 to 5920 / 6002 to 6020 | -3.0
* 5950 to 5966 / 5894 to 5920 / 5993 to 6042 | -0.9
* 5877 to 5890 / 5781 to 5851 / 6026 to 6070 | 2.8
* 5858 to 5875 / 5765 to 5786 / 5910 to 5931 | -0.9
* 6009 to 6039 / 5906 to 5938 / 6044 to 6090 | 0.1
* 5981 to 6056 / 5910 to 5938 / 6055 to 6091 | -0.4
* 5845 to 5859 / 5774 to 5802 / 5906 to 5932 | -0.4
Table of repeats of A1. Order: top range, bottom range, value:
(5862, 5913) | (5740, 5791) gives 0.86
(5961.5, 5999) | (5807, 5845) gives 1.04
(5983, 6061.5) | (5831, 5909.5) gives 1.18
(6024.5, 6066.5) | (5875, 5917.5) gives 1.34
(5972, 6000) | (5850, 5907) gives 1.22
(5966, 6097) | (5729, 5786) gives 1.12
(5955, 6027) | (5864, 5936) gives 1.18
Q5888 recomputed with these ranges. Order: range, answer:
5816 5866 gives 70.7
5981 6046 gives 68.1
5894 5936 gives 60.5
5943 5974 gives 66.8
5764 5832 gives 67.3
